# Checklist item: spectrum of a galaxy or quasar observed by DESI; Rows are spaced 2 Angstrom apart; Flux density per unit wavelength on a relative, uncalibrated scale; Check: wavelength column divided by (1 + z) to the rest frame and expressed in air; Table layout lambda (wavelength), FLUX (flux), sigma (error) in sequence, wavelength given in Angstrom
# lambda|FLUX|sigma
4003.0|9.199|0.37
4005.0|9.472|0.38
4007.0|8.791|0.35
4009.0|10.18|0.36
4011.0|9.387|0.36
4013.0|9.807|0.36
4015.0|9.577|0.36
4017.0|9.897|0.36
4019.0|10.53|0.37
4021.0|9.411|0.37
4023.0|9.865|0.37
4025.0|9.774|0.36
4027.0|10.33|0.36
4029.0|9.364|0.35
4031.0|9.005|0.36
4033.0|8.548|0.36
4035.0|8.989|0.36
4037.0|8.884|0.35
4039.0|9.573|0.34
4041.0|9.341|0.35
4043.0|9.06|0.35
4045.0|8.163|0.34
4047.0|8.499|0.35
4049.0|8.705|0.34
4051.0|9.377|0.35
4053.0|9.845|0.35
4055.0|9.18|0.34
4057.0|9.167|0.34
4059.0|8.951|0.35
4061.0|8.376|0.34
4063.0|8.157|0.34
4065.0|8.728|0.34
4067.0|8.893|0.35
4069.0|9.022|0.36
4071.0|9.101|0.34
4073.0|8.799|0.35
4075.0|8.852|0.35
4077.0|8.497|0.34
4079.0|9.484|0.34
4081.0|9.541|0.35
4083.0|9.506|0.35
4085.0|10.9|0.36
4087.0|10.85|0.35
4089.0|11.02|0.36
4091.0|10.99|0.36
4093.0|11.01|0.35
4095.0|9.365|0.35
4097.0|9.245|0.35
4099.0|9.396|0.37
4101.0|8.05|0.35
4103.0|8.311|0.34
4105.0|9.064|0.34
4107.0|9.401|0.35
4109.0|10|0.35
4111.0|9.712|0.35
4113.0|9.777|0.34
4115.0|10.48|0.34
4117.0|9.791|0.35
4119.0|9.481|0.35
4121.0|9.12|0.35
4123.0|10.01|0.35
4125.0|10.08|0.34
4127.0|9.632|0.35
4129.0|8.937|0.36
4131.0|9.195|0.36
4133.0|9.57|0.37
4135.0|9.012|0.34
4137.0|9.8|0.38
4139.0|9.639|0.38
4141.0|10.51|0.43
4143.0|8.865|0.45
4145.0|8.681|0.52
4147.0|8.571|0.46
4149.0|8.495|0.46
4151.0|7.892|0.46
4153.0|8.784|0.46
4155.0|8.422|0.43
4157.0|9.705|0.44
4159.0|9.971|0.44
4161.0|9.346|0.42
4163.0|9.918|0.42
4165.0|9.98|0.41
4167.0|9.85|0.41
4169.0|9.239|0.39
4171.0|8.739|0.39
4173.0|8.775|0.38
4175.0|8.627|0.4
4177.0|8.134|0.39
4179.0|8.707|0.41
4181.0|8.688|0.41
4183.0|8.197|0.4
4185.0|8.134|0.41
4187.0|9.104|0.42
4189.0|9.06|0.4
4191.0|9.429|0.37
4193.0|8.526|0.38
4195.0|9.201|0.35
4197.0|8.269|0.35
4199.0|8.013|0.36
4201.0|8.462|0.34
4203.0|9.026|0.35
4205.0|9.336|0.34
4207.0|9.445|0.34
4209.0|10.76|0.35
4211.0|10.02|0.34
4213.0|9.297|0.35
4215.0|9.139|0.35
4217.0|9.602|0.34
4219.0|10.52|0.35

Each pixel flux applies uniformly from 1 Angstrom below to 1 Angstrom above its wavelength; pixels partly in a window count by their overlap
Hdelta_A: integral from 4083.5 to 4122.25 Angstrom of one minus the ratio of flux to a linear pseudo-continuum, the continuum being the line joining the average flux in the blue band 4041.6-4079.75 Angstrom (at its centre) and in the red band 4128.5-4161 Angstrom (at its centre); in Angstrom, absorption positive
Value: -3.3 Angstrom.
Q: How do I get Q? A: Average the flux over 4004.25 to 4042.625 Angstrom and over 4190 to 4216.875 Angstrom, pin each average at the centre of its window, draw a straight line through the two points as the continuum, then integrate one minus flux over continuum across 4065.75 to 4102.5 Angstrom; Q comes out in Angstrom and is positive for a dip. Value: -0.7 Angstrom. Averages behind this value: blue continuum 9.5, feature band 9.56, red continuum 9.16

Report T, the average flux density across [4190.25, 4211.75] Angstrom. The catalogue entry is 9.12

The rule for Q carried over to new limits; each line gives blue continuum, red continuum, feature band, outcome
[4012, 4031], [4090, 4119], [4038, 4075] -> 2.96 Angstrom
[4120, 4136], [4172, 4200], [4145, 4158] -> 0.67 Angstrom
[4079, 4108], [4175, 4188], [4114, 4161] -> -1.05 Angstrom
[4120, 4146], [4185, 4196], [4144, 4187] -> 1.35 Angstrom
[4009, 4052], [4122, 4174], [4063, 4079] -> 0.85 Angstrom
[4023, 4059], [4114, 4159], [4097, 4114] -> 0.11 Angstrom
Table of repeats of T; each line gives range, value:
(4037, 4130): 9.37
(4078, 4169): 9.54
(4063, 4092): 9.54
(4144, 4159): 8.74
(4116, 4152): 9.29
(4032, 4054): 9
